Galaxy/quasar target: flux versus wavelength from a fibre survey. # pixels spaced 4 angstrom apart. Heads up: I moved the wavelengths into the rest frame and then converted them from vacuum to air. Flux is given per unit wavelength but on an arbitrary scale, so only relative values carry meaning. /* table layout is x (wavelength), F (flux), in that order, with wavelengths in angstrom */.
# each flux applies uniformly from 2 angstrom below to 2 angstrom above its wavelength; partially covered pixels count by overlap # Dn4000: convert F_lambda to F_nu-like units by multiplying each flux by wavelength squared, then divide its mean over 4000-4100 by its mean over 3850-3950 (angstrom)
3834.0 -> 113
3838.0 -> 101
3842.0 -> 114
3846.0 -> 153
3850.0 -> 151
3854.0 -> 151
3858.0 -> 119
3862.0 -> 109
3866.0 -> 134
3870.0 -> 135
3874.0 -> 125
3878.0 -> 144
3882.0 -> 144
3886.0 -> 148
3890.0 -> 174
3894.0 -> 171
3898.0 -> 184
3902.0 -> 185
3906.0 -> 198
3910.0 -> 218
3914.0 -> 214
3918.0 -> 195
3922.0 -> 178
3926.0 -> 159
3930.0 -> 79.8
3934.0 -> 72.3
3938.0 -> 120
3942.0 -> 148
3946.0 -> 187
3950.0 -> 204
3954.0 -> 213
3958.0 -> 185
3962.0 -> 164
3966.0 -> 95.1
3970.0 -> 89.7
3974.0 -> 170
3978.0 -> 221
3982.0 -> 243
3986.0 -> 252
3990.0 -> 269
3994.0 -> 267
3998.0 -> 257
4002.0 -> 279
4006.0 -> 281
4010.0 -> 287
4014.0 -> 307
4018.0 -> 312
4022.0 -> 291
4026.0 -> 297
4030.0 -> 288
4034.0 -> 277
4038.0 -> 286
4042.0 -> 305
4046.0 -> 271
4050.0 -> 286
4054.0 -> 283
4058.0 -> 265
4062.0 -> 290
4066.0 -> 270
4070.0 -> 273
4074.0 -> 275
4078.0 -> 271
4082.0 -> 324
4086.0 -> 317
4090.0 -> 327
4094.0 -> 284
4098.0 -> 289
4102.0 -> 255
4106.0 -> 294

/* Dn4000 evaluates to 2.02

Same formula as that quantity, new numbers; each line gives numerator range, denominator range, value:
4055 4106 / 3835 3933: 2.08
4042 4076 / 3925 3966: 1.96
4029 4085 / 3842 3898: 2.17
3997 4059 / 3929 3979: 1.98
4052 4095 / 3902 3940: 1.95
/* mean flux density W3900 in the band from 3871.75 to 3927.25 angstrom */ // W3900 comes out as 174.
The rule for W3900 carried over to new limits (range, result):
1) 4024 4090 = 287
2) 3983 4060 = 282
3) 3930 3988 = 166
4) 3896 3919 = 199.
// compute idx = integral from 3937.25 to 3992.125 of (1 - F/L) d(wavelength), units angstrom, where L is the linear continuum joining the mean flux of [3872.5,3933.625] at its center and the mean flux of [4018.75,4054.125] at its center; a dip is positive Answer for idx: 9.5 angstrom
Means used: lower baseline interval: 166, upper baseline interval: 288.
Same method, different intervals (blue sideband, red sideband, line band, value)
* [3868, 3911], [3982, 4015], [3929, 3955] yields 8.6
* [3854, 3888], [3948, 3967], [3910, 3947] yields 1.8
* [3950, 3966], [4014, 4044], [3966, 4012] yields 0.1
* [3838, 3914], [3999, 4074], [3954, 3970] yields 5.3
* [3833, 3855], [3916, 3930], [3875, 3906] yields -3.1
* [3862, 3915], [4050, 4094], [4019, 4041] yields -2.5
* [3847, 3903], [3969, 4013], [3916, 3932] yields 2.9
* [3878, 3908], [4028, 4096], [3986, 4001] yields -1.5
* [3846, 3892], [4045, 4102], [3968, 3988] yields 2.2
